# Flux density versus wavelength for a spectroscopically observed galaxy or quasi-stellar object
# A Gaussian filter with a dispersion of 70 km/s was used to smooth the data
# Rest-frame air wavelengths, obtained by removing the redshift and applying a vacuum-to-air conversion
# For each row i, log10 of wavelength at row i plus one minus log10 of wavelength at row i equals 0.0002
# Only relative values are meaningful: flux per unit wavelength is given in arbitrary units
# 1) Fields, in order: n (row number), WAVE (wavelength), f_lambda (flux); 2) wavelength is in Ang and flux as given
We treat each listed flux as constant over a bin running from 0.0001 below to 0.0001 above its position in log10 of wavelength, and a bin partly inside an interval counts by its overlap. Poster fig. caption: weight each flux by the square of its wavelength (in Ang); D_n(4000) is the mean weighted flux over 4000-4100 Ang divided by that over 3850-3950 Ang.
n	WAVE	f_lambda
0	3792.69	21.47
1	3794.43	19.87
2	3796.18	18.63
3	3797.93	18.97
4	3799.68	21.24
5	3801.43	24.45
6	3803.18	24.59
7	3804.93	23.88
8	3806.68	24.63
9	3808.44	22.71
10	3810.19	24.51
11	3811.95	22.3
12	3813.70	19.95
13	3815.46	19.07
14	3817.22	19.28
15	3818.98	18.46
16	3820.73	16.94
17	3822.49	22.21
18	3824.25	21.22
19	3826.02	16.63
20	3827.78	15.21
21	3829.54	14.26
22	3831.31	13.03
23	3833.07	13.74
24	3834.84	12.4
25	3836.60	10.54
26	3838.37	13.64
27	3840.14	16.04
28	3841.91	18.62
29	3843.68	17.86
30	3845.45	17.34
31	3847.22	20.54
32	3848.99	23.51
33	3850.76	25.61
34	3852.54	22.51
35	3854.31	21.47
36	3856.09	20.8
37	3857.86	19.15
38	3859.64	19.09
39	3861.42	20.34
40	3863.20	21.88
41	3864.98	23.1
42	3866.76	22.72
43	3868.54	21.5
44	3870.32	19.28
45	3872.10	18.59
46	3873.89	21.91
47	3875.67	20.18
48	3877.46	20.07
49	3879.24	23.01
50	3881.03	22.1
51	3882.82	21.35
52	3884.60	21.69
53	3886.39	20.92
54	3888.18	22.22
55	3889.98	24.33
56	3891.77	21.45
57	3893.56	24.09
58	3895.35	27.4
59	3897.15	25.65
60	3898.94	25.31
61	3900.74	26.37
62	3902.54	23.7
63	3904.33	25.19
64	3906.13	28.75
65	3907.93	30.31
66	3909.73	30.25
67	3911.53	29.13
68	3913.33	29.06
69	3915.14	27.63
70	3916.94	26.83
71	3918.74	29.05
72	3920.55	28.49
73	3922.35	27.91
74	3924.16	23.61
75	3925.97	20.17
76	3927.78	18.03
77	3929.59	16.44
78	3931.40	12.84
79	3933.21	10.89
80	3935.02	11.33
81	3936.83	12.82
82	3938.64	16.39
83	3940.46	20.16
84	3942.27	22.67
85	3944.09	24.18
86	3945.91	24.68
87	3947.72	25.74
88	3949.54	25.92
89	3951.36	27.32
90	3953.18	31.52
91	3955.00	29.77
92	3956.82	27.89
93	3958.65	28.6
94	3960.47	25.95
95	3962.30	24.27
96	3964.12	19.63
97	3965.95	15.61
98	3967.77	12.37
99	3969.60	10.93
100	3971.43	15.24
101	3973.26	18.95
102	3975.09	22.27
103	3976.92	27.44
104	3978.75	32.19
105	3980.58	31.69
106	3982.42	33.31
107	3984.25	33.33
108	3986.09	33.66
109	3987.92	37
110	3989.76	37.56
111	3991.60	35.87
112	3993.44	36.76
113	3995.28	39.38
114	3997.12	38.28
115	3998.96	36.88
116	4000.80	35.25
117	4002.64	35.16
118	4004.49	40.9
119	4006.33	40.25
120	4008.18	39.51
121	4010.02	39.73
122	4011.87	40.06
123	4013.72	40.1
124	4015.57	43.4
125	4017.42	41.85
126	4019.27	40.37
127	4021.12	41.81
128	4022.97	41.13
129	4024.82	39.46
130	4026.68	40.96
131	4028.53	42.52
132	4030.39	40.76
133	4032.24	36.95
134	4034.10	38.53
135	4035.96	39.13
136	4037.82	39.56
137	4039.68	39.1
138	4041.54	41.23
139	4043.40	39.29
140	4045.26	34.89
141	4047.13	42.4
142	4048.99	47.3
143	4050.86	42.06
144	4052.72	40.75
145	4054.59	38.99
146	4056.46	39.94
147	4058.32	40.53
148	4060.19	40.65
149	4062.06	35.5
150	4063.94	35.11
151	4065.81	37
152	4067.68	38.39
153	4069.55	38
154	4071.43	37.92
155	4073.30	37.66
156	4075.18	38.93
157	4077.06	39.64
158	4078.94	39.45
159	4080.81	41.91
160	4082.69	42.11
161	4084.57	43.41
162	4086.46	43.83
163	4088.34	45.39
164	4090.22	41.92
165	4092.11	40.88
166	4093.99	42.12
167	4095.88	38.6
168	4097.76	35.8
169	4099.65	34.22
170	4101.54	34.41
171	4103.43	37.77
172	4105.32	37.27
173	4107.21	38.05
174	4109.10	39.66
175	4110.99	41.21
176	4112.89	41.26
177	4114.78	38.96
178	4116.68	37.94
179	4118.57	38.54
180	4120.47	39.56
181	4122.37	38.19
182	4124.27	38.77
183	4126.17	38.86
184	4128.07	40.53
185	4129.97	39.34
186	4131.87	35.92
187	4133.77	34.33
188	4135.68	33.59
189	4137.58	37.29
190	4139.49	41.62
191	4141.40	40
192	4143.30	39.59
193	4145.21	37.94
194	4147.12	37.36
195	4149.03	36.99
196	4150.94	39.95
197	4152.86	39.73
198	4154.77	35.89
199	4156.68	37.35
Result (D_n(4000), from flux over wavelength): 1.90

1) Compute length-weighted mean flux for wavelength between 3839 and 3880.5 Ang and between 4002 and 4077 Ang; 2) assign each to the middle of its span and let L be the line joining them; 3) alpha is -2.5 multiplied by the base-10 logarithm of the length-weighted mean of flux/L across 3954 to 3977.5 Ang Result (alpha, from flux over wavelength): 0.43 mag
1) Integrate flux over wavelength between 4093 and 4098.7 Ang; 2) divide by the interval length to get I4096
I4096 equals 38.9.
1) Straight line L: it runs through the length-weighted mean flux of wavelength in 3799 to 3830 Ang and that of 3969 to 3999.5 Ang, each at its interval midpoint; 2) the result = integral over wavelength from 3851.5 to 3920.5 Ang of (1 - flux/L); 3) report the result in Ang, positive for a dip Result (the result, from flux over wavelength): 3.6 Ang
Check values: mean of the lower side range 20.7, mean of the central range 23.7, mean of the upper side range 30.8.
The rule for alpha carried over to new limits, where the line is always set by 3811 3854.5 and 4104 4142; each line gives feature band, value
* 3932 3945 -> 0.455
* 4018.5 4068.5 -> -0.208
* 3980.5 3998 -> -0.227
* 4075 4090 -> -0.177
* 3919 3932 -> 0.136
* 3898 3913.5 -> -0.184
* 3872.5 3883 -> -0.003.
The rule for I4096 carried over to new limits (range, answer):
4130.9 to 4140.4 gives 36.5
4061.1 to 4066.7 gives 35.8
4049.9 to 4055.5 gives 40.6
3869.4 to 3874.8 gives 19.9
